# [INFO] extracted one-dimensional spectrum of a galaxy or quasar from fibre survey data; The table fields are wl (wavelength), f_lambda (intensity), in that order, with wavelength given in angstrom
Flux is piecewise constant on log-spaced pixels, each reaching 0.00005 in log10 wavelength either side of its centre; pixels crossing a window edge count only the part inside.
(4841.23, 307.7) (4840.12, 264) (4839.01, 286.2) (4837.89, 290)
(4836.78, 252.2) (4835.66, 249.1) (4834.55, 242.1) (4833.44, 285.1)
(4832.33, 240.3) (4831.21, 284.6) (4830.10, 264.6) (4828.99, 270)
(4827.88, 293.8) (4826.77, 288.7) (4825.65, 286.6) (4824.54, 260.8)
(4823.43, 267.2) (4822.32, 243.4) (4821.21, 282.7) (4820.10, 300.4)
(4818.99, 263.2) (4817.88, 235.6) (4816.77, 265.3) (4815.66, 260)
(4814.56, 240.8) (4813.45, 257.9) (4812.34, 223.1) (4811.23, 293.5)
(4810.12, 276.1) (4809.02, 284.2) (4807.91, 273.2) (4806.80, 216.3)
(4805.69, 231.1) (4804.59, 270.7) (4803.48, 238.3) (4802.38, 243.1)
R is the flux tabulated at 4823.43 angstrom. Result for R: 267.2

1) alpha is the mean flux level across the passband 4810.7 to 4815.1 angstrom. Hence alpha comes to 253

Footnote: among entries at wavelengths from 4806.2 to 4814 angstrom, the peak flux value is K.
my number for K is 293.5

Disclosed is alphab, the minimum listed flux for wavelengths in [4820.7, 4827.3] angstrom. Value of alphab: 243.4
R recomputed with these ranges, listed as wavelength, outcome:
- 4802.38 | 243.1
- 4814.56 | 240.8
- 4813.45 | 257.9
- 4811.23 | 293.5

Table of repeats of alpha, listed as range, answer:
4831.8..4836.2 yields 255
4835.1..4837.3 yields 250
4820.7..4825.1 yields 264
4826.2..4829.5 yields 284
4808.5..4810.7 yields 281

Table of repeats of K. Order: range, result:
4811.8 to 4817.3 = 265.3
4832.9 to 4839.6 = 290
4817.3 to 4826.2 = 300.4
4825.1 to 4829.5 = 293.8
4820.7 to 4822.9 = 282.7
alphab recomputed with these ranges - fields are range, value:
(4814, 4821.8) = 235.6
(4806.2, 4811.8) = 216.3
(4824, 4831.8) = 260.8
